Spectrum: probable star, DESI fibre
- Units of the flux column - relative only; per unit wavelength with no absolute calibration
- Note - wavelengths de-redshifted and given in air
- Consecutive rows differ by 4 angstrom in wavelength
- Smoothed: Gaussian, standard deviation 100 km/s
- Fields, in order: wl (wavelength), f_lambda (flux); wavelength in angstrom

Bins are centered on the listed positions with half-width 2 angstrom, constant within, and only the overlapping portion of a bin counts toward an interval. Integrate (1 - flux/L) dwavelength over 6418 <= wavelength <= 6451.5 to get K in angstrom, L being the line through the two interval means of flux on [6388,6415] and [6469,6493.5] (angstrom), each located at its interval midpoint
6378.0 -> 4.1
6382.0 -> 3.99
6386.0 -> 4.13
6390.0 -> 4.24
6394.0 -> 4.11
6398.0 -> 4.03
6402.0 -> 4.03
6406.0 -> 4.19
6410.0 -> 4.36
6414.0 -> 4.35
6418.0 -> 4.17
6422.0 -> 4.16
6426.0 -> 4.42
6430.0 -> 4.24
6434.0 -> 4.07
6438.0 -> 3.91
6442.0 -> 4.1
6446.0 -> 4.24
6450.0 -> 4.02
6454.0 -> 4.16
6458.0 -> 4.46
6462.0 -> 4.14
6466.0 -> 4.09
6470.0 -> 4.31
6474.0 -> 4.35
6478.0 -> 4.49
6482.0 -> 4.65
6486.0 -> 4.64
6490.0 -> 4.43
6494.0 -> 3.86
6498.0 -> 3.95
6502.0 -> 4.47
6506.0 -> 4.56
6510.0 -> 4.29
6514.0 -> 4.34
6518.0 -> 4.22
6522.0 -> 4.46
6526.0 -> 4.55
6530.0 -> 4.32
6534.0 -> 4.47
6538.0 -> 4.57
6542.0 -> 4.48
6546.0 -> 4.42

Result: 1.12 angstrom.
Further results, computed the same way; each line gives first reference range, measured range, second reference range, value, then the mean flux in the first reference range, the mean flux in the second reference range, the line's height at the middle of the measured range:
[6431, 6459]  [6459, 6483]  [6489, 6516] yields -0.80 angstrom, 4.13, 4.27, 4.19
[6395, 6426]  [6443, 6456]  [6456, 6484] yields 0.50 angstrom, 4.2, 4.36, 4.3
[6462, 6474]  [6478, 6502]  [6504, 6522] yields -0.27 angstrom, 4.21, 4.36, 4.29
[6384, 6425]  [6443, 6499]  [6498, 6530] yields 0.37 angstrom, 4.18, 4.38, 4.3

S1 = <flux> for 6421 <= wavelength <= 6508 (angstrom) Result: 4.26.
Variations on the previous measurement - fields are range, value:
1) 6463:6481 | 4.32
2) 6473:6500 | 4.34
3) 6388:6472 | 4.18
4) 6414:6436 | 4.22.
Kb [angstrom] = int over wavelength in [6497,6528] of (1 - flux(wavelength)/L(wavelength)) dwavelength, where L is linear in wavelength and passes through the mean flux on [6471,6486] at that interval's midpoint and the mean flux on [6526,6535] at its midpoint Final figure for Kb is 0.6 angstrom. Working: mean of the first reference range 4.5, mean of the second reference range 4.42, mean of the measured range 4.37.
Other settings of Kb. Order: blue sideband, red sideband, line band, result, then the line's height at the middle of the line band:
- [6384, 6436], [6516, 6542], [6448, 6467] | 0.49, 4.29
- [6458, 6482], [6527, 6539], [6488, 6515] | 0.73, 4.39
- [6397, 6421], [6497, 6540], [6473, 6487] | -0.70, 4.32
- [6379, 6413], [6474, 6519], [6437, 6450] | 0.48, 4.24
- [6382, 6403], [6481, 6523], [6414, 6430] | -0.37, 4.17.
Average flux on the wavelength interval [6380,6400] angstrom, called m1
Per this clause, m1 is 4.1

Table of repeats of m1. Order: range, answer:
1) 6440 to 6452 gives 4.12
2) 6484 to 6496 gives 4.31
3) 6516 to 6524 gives 4.34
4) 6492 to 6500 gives 3.91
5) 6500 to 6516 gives 4.42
